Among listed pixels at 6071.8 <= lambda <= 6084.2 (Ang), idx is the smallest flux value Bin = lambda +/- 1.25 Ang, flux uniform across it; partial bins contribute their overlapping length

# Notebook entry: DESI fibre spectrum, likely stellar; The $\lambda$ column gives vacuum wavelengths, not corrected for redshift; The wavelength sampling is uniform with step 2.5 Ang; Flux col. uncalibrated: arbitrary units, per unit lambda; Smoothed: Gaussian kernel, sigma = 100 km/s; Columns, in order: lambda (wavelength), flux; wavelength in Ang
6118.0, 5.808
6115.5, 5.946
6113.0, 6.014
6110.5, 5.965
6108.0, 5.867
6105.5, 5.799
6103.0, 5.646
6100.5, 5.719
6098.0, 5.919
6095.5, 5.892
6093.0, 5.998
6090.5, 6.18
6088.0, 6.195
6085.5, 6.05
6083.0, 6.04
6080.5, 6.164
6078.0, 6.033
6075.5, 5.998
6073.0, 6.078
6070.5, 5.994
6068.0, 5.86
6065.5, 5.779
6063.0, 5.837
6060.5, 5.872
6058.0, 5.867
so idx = 5.998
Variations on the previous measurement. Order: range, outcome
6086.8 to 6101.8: 5.719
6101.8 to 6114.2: 5.646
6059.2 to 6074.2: 5.779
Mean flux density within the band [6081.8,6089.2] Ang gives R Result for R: 6.09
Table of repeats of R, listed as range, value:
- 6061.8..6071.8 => 5.87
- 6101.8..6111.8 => 5.82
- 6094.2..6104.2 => 5.8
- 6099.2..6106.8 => 5.72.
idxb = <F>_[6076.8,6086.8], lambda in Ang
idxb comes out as 6.07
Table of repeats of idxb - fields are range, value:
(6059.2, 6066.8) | 5.83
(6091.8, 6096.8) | 5.94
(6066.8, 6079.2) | 5.99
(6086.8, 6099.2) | 6.04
